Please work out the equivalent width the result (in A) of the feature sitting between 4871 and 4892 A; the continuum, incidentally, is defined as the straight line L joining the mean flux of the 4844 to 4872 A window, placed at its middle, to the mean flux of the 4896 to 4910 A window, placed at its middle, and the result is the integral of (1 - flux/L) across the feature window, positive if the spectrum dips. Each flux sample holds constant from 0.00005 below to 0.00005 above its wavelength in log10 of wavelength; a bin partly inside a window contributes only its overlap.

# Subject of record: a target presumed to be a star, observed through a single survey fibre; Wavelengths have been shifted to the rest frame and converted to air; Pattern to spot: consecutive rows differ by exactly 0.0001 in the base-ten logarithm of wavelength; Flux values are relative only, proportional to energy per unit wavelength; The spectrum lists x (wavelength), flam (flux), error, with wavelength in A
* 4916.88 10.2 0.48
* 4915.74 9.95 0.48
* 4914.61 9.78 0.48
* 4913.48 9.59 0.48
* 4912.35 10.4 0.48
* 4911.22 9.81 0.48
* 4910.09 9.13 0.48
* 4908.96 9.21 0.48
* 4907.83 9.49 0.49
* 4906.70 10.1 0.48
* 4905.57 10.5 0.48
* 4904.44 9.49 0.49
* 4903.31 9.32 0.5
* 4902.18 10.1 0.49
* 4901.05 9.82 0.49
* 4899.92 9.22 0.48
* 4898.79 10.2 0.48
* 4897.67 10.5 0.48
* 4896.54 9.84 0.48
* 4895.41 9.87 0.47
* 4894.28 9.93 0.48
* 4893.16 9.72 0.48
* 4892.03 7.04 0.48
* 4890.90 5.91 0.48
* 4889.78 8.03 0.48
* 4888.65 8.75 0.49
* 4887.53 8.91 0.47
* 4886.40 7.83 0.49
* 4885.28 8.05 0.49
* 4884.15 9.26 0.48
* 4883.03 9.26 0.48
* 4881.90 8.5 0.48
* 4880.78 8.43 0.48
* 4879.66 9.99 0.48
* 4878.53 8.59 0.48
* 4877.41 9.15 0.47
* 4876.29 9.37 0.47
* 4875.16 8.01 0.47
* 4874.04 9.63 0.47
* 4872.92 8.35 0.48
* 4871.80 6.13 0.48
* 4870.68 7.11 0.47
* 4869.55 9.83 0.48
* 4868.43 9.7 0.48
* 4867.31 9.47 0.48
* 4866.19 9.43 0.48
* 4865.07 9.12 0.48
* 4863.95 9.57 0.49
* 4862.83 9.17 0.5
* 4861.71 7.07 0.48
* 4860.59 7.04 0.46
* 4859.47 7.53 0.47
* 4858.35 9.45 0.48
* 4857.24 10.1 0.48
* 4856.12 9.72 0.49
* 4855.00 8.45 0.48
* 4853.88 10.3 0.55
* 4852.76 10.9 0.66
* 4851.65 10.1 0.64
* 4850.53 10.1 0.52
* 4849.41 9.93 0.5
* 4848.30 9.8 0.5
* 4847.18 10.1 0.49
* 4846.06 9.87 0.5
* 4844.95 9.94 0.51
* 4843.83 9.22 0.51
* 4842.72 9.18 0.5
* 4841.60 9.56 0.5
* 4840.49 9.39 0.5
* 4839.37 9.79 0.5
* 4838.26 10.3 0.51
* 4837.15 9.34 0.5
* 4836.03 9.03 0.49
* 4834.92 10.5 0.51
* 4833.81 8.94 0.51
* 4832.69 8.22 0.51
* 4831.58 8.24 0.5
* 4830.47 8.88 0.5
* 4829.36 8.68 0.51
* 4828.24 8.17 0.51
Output 2.5 A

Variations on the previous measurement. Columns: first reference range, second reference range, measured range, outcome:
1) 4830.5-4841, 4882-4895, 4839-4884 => -1.4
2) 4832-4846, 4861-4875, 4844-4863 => -0.6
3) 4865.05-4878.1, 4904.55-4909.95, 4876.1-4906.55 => 0.7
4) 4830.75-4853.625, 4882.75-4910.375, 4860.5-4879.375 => 1.4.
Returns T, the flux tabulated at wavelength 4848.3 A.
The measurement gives 9.8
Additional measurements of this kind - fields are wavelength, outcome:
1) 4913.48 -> 9.59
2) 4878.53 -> 8.59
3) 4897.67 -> 10.5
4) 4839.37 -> 9.79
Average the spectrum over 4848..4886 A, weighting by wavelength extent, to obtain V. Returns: 9.01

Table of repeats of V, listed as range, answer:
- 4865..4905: 8.94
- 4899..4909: 9.73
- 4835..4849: 9.66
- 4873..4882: 8.95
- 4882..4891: 8.38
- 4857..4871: 8.81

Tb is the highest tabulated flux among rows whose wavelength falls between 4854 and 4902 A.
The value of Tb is 10.5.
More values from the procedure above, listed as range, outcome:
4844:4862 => 10.9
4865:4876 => 9.83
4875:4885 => 9.99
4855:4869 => 10.1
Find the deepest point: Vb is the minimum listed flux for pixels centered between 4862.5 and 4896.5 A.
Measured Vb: 5.91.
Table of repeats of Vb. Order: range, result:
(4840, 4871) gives 7.04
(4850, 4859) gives 8.45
